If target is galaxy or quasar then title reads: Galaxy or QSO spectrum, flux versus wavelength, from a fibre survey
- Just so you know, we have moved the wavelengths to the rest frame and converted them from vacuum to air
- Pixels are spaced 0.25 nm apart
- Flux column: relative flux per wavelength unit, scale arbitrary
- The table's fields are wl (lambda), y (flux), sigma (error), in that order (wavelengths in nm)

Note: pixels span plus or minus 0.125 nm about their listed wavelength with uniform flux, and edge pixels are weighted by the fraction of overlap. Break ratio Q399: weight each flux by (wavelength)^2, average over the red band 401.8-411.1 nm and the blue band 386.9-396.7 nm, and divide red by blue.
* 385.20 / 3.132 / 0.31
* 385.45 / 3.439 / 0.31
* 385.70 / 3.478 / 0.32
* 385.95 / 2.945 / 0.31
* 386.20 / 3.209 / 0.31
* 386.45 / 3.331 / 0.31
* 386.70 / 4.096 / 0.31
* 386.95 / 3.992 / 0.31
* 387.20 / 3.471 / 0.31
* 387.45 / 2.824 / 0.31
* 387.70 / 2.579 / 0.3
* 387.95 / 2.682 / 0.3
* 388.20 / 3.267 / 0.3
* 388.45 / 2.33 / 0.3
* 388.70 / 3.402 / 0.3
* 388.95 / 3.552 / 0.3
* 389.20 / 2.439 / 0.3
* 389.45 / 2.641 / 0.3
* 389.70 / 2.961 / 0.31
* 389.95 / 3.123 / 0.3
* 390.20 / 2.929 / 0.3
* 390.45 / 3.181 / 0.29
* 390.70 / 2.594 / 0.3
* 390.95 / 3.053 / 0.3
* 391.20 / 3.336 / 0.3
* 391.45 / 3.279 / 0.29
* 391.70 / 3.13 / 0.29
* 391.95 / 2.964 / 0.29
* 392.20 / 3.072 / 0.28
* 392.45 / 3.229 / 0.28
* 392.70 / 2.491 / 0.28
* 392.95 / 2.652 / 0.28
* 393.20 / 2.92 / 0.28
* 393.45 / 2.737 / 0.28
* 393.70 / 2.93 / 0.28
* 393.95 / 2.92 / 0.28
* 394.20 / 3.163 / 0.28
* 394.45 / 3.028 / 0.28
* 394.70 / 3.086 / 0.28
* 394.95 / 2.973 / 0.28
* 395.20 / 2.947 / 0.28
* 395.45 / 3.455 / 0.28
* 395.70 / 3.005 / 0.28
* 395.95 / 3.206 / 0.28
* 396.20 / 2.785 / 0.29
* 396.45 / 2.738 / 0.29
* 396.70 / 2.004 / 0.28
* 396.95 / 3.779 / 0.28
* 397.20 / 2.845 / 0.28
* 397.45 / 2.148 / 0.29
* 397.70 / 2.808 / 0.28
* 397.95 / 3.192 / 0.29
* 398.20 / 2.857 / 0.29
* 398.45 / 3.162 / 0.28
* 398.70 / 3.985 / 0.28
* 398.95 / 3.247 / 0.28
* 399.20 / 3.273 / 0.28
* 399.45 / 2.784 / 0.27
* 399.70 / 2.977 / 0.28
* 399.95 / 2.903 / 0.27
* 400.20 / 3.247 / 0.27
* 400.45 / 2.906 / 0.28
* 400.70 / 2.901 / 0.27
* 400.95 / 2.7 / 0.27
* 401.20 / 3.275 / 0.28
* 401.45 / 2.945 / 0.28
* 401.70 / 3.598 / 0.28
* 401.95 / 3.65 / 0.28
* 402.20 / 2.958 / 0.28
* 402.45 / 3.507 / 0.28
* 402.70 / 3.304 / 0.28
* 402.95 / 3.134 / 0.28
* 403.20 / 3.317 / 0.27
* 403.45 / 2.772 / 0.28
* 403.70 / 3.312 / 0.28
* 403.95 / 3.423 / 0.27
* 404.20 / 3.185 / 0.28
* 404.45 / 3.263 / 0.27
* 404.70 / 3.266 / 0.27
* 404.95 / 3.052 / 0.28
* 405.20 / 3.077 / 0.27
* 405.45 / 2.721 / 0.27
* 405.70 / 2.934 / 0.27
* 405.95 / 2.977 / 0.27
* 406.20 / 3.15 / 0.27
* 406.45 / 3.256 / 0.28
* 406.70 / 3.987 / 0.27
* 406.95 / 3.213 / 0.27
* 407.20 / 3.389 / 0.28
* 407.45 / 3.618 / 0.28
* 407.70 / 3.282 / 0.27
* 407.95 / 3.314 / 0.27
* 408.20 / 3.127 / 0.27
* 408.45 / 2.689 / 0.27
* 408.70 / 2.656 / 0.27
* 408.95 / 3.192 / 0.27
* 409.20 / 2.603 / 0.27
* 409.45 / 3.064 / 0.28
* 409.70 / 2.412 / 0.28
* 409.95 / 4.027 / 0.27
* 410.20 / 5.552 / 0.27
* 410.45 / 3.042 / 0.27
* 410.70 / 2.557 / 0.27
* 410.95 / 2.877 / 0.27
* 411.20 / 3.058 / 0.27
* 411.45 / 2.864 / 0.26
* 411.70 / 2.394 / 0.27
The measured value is 1.16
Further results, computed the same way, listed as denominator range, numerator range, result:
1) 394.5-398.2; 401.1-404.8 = 1.15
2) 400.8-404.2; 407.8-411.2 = 1.02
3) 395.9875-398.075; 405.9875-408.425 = 1.25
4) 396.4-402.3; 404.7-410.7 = 1.10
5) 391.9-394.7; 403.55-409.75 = 1.14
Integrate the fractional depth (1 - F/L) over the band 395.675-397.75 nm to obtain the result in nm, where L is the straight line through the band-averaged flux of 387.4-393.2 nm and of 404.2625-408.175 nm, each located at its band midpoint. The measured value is 0.17 nm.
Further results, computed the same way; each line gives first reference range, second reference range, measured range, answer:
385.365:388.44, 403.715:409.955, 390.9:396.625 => 0.38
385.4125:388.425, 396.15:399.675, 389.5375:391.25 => 0.08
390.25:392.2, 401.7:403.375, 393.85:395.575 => 0.03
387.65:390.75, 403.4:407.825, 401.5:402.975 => -0.09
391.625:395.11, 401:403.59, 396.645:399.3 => 0.04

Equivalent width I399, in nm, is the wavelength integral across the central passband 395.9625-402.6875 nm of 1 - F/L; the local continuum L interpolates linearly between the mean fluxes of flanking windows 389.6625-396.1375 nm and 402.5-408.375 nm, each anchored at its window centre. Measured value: 0.15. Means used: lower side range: 3.01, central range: 3.05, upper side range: 3.22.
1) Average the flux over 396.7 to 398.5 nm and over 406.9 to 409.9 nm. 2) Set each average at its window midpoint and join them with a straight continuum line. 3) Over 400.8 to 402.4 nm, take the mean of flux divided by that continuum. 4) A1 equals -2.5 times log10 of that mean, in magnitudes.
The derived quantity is -0.08 mag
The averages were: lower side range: 2.9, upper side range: 3.07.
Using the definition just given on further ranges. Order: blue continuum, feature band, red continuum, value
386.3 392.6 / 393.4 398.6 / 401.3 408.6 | 0.07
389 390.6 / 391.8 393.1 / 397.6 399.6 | 0.04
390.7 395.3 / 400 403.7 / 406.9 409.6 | -0.04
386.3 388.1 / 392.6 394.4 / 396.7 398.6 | 0.08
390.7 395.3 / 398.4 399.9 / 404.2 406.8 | -0.05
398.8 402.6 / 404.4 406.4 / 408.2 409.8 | -0.04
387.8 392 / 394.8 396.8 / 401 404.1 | 0.08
